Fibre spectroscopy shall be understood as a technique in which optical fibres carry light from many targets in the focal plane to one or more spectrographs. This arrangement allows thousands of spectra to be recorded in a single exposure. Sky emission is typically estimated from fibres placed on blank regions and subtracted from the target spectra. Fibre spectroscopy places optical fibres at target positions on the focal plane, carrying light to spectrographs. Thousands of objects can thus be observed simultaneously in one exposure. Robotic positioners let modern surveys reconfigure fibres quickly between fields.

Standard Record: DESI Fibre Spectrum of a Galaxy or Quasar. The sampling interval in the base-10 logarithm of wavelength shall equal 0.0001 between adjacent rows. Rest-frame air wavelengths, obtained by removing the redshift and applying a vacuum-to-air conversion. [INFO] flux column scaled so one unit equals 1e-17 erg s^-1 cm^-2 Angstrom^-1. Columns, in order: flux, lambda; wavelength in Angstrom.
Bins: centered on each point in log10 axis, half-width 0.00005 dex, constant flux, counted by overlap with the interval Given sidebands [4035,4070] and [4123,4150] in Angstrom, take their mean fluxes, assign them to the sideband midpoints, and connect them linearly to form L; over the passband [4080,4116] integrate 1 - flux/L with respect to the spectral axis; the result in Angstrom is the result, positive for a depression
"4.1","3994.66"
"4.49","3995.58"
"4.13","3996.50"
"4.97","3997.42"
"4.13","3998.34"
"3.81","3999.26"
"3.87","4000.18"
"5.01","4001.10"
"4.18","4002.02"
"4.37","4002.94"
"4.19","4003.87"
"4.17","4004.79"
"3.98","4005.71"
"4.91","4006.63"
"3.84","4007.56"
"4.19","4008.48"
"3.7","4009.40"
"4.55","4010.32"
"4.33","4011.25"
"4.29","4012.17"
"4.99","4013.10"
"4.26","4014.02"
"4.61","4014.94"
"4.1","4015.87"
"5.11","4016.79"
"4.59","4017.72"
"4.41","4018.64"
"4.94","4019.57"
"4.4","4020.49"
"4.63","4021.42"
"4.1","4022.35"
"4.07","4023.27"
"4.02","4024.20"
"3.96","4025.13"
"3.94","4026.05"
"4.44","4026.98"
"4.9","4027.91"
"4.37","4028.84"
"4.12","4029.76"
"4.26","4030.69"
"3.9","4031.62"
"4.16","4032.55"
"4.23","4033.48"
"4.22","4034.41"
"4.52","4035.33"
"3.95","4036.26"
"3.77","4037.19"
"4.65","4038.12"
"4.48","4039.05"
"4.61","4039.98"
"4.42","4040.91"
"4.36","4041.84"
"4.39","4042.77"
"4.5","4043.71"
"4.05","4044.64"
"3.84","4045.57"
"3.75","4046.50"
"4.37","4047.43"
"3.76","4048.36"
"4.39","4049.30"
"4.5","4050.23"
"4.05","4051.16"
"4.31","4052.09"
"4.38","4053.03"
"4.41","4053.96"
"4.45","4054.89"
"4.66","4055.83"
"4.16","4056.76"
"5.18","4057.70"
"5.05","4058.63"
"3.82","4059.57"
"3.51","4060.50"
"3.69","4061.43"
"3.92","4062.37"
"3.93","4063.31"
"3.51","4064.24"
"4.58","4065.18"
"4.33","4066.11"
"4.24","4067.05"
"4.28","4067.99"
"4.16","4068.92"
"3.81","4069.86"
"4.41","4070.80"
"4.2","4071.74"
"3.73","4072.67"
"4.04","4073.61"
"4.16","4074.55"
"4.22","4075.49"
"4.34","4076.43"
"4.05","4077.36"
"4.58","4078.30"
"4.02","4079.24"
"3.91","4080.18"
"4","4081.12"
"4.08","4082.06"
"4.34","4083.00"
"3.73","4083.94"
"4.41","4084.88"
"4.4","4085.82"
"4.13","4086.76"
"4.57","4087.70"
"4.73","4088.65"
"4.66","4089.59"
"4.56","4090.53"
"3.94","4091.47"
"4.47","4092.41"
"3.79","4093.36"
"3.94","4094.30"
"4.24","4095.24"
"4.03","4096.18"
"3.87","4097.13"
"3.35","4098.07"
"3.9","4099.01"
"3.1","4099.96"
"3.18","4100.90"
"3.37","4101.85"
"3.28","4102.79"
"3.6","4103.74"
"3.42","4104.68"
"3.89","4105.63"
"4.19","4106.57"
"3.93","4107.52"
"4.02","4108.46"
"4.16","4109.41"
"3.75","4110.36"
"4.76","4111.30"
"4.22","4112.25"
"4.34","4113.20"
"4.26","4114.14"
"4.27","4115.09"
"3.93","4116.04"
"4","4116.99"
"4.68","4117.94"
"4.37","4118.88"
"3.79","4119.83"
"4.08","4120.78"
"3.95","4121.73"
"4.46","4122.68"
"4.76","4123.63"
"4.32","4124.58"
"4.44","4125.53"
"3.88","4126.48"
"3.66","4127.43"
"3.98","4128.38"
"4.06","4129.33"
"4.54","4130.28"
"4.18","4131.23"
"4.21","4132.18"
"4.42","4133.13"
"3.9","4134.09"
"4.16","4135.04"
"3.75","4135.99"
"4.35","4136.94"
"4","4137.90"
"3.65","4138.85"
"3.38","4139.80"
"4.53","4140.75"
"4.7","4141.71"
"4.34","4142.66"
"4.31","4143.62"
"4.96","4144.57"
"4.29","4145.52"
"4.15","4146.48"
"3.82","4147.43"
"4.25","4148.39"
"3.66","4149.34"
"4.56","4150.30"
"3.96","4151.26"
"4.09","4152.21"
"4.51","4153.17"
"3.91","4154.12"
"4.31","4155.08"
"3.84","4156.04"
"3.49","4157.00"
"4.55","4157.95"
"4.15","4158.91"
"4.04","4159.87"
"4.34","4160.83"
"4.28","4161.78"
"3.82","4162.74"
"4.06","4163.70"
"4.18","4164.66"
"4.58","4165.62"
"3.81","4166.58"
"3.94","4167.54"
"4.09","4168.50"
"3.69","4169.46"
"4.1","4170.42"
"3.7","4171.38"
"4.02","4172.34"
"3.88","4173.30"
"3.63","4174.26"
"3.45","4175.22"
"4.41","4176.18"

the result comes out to 1.5 Angstrom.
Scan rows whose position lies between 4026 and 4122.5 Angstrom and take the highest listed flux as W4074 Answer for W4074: 5.18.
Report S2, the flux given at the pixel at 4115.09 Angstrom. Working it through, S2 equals 4.27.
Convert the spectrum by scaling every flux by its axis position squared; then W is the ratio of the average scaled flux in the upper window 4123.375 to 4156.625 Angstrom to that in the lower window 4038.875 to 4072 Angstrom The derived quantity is 1.02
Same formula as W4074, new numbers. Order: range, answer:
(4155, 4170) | 4.58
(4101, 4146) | 4.96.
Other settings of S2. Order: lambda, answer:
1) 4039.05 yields 4.48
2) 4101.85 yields 3.37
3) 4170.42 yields 4.1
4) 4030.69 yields 4.26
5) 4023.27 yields 4.07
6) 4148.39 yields 4.25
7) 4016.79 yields 5.11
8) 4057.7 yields 5.18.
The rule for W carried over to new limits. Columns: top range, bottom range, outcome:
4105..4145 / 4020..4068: 1.02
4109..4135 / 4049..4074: 1.03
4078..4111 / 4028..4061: 0.95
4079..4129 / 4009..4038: 0.98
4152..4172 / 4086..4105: 1.07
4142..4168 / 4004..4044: 1.02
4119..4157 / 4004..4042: 1.01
